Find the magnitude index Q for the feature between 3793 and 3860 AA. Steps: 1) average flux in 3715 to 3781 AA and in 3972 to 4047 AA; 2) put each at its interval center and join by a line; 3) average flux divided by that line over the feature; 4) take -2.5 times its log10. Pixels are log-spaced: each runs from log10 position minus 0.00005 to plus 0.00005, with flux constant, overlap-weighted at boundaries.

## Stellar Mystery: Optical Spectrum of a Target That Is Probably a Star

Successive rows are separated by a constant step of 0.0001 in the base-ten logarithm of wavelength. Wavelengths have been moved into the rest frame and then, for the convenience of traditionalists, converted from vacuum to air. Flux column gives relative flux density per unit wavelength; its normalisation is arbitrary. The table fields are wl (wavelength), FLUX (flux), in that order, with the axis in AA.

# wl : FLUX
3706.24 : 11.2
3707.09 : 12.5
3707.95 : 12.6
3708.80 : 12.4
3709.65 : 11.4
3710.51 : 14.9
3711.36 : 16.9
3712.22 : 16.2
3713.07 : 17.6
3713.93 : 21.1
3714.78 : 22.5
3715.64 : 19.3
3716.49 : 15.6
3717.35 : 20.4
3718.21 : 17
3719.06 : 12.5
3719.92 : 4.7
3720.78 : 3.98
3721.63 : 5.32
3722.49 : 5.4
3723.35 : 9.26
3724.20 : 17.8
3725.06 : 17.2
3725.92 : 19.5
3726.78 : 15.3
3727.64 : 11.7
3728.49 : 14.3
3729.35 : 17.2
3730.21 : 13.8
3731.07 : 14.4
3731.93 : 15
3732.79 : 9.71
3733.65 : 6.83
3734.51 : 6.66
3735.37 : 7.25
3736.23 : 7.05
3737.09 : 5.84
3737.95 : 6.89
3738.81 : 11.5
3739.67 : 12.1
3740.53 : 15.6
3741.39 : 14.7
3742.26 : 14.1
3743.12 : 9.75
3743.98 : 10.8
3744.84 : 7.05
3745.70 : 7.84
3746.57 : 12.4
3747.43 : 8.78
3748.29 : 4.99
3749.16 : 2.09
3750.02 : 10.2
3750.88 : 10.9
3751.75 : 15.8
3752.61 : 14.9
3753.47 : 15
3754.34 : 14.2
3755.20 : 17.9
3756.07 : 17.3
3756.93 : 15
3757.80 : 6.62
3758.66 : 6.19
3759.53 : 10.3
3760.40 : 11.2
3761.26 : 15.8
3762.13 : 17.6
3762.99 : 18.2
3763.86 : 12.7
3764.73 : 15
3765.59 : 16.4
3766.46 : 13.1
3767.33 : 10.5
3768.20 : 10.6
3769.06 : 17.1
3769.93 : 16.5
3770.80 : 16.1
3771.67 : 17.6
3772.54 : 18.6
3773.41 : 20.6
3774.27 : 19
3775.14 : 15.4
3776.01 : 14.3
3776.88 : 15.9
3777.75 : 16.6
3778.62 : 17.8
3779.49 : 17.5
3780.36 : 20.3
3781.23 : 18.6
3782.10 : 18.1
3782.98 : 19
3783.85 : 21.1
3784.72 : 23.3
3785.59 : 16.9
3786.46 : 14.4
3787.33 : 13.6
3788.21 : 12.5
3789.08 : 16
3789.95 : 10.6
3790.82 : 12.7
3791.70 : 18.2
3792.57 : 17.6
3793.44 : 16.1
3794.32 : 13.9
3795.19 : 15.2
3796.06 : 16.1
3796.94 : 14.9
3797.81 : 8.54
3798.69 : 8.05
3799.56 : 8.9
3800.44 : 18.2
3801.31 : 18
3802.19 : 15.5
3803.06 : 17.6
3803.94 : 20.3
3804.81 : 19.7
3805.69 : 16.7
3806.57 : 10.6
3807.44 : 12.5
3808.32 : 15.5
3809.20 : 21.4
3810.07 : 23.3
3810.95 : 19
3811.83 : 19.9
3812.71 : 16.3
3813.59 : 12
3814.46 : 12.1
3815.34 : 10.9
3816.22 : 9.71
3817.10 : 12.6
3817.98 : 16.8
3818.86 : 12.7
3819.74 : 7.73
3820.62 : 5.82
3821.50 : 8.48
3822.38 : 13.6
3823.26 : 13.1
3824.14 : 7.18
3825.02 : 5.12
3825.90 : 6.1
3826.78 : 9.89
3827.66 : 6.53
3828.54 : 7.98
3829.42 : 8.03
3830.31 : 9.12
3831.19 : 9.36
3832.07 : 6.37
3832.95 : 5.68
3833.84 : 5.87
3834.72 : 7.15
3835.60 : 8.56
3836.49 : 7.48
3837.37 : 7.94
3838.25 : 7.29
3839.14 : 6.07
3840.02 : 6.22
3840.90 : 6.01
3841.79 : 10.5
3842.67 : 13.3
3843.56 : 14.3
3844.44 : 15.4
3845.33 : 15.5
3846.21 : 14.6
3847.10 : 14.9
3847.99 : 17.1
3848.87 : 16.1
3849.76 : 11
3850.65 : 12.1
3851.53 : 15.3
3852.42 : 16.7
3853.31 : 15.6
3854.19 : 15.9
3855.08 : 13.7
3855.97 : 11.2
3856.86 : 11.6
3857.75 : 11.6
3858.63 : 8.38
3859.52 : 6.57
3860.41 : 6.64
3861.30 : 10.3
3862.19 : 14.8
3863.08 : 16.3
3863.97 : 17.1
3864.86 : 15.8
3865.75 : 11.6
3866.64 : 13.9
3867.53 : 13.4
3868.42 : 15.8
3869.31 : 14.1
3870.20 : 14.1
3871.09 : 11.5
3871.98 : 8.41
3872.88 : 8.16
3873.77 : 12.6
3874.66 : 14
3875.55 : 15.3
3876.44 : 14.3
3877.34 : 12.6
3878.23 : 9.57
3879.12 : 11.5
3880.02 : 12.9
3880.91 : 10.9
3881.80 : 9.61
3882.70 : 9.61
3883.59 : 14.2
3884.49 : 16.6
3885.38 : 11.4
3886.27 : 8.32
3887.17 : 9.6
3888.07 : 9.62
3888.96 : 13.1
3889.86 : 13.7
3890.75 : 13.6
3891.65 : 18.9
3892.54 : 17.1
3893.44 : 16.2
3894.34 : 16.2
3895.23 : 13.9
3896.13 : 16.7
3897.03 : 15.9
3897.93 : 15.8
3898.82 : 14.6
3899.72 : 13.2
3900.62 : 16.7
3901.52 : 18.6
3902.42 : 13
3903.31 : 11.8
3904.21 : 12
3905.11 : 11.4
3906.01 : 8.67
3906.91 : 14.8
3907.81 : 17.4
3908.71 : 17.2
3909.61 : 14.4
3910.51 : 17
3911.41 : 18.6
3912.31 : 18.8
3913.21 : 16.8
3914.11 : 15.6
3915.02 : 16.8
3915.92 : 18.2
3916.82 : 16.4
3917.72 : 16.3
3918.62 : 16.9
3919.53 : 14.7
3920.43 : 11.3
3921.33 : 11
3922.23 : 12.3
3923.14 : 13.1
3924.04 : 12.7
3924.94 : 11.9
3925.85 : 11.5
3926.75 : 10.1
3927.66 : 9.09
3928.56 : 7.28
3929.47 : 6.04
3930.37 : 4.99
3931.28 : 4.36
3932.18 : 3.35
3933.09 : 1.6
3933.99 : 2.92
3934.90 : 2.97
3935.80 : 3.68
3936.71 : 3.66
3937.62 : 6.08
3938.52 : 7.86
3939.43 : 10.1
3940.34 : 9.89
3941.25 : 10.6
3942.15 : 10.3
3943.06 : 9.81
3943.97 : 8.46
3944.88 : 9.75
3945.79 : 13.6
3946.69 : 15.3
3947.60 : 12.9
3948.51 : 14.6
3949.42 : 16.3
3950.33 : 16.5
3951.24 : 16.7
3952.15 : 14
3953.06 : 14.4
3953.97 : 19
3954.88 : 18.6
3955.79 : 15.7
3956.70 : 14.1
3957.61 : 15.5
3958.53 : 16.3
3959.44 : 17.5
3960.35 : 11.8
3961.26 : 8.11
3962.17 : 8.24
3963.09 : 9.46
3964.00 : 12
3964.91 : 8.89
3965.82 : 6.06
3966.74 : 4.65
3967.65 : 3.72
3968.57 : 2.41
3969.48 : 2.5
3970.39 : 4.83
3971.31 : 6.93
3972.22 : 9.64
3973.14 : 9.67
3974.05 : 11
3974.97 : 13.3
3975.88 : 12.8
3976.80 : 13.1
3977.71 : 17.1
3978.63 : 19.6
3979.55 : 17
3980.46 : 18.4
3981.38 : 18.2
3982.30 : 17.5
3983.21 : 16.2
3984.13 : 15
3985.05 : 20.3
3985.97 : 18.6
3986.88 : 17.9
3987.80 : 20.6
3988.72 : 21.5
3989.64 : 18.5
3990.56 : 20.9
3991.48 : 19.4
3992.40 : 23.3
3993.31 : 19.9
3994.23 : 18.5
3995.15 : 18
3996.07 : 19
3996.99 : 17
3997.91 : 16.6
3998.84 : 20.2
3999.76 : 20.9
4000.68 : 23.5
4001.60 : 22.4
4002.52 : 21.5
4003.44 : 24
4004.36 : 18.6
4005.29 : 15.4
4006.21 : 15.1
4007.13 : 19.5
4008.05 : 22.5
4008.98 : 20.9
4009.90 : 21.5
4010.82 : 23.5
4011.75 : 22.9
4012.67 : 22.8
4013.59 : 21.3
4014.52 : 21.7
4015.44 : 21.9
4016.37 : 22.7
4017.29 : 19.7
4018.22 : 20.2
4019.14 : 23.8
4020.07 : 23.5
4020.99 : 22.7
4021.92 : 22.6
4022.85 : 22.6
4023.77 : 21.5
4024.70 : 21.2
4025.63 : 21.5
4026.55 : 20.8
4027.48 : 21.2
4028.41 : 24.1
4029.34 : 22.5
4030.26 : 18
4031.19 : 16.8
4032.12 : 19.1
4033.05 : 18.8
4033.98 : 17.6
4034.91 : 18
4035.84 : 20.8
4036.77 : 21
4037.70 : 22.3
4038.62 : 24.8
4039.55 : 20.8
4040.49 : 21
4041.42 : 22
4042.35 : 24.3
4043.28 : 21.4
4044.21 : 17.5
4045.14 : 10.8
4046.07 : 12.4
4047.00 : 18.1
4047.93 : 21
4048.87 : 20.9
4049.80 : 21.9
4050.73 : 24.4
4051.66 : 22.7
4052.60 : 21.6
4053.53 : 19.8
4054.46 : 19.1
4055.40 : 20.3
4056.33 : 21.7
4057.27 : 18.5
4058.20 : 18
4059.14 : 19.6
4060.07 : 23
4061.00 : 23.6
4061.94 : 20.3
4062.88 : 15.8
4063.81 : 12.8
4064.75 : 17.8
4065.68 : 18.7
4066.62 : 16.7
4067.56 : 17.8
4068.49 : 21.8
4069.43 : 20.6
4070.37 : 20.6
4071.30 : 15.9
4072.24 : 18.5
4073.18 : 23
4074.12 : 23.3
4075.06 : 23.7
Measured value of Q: 0.221 mag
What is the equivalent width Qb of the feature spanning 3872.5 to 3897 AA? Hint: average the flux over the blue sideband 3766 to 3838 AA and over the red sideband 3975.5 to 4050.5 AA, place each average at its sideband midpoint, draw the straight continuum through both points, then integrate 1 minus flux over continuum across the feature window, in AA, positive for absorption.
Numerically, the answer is 4.8 AA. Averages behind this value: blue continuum 13.8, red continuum 20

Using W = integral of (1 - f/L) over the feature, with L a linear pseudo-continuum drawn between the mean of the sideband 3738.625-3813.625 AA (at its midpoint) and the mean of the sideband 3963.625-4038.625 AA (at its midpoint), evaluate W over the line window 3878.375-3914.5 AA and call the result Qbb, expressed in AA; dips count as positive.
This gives 5.3 AA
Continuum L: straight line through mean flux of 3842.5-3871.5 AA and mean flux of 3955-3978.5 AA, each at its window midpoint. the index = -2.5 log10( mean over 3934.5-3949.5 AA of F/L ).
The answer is 0.16 mag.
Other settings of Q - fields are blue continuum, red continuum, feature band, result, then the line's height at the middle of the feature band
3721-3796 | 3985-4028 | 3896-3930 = 0.27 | 18.1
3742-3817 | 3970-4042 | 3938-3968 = 0.44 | 18.2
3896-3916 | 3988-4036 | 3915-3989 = 0.44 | 17.6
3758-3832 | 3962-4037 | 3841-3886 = 0.19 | 15.4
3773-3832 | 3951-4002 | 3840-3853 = 0.07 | 14.4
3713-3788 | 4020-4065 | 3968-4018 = 0.09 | 19.1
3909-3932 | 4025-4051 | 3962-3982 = 0.47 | 16.1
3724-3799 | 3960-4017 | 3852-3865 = 0.17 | 14.9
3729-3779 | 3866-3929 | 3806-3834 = 0.16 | 13.2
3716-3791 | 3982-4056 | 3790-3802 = 0.02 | 14.5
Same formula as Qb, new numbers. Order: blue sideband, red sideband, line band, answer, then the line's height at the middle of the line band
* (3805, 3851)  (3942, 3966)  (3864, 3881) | -1.1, 12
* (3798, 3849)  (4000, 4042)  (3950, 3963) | 2.5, 18.1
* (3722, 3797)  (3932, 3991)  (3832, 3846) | 4.3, 13.2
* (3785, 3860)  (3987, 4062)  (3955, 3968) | 5.0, 18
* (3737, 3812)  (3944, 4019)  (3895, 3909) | 1.0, 15.6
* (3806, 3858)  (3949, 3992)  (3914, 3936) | 4.8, 13.1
